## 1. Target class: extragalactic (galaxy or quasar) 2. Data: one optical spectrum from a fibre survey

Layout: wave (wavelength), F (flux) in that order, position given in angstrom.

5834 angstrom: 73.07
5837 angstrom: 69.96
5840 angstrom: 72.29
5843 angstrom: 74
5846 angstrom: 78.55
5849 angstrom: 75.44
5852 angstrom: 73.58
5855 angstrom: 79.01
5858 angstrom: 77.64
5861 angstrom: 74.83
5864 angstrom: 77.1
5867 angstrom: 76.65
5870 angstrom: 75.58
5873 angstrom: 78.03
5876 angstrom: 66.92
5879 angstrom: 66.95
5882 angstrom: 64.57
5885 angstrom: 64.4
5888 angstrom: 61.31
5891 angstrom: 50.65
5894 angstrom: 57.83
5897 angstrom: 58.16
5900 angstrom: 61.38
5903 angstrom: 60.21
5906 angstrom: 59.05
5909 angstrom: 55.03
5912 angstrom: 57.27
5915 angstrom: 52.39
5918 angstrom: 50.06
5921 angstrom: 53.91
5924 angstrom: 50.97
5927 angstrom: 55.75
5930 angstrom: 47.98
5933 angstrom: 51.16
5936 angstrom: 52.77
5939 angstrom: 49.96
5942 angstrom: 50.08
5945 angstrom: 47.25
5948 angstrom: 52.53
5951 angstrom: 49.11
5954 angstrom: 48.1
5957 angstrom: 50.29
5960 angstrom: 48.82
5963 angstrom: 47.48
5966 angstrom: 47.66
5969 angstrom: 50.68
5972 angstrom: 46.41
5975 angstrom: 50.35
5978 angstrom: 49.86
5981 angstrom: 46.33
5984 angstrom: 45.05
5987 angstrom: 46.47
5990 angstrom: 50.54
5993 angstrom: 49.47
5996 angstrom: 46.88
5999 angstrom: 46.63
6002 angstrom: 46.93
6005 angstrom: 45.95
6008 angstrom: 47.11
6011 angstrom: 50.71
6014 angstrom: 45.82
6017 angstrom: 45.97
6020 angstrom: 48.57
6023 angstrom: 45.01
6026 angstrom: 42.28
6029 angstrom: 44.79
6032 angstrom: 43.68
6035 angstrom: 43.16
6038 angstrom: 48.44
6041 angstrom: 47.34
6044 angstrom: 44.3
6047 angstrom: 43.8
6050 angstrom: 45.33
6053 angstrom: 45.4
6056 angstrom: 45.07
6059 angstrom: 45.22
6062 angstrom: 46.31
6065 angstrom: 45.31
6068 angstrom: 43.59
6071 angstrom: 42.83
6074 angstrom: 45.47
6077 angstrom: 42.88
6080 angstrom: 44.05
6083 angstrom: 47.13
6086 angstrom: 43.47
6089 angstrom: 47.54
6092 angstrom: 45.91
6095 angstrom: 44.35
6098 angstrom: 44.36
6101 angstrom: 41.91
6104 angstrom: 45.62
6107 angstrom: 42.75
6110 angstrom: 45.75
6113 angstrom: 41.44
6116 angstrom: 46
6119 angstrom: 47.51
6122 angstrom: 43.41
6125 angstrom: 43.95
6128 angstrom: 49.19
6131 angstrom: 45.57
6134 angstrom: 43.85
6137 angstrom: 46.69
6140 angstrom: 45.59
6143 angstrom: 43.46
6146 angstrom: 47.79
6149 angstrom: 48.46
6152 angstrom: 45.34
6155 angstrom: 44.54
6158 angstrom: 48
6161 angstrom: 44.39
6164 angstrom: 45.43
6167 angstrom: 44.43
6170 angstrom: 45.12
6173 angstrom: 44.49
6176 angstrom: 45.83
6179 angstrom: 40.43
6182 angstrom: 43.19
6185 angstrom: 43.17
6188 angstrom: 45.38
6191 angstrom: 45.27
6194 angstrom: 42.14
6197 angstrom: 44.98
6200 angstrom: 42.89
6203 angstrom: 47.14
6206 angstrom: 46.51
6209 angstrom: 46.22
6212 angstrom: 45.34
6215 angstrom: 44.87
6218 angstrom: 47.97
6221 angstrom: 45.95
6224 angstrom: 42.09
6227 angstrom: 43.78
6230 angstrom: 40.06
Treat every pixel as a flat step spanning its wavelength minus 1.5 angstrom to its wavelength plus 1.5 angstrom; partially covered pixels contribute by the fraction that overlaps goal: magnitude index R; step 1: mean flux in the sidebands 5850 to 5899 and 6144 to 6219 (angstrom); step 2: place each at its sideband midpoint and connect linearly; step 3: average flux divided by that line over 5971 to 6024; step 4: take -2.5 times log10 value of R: 0.24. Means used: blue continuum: 68.9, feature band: 47.5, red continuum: 45.1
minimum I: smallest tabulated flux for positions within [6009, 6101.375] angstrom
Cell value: 41.91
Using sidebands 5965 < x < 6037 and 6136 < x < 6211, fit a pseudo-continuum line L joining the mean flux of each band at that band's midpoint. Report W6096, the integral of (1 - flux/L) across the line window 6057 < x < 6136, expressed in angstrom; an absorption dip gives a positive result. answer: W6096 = 1.8 angstrom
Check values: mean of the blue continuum 46.9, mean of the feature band 44.8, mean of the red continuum 45.1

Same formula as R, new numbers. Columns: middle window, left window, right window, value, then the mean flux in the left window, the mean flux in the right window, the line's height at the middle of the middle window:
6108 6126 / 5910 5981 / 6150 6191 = 0.03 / 50.4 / 44.7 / 46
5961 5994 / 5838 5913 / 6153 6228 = 0.25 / 67.9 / 44.8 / 60.4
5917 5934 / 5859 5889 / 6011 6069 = 0.21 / 70.9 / 45.4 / 63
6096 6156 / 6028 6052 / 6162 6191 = -0.01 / 45.1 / 44.2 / 44.6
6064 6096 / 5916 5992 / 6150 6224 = 0.05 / 49.6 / 44.9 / 47.1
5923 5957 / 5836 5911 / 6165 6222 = 0.25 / 68.3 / 44.8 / 63.4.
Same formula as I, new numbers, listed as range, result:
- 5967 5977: 46.41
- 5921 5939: 47.98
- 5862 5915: 50.65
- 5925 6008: 45.05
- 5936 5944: 49.96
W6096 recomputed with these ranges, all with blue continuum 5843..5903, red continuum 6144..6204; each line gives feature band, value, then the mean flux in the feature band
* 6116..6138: 1.34 angstrom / 45.7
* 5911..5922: 2.10 angstrom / 53.2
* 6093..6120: 3.20 angstrom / 44.4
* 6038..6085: 7.80 angstrom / 45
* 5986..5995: 1.64 angstrom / 48.8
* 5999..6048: 9.59 angstrom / 45.9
